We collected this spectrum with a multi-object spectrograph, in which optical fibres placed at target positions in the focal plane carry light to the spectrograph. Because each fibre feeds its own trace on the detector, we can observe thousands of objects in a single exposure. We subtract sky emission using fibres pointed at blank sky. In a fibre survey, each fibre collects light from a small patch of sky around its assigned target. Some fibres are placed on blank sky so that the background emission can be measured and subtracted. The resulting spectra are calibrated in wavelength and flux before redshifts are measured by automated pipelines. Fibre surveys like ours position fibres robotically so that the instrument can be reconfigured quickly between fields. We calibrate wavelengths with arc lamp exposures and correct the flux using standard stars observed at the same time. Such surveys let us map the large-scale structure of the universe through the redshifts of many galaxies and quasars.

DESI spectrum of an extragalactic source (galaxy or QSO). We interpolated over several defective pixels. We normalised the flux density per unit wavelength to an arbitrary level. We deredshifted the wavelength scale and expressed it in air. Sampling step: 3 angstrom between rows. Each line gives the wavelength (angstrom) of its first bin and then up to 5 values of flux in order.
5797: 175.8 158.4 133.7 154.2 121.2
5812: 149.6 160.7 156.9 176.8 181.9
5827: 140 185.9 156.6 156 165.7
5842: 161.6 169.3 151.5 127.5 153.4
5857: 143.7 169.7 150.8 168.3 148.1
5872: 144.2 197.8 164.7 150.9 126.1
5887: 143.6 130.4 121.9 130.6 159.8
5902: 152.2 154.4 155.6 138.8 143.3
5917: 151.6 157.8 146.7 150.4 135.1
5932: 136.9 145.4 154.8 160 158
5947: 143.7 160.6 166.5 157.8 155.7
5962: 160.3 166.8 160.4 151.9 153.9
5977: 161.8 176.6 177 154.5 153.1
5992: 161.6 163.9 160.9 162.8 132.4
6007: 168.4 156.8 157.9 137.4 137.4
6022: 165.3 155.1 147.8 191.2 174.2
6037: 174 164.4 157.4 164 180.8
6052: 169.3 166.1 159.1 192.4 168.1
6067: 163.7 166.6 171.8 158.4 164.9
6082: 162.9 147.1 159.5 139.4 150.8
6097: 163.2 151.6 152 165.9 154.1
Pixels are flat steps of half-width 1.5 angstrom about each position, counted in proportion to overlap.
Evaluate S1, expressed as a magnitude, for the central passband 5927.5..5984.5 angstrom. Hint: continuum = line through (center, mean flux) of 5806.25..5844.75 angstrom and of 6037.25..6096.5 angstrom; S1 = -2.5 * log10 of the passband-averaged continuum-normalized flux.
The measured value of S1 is 0.03 mag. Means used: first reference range 160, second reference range 164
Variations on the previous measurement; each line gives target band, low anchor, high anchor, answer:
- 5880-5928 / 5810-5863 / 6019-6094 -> 0.11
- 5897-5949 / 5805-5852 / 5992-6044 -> 0.06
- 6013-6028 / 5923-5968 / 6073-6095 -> 0.04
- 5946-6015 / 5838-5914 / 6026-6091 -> 0.00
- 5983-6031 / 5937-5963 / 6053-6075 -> 0.05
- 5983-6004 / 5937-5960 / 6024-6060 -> 0.02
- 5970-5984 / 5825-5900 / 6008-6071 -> -0.03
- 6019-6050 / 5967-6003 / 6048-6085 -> 0.00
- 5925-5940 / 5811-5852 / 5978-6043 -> 0.11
